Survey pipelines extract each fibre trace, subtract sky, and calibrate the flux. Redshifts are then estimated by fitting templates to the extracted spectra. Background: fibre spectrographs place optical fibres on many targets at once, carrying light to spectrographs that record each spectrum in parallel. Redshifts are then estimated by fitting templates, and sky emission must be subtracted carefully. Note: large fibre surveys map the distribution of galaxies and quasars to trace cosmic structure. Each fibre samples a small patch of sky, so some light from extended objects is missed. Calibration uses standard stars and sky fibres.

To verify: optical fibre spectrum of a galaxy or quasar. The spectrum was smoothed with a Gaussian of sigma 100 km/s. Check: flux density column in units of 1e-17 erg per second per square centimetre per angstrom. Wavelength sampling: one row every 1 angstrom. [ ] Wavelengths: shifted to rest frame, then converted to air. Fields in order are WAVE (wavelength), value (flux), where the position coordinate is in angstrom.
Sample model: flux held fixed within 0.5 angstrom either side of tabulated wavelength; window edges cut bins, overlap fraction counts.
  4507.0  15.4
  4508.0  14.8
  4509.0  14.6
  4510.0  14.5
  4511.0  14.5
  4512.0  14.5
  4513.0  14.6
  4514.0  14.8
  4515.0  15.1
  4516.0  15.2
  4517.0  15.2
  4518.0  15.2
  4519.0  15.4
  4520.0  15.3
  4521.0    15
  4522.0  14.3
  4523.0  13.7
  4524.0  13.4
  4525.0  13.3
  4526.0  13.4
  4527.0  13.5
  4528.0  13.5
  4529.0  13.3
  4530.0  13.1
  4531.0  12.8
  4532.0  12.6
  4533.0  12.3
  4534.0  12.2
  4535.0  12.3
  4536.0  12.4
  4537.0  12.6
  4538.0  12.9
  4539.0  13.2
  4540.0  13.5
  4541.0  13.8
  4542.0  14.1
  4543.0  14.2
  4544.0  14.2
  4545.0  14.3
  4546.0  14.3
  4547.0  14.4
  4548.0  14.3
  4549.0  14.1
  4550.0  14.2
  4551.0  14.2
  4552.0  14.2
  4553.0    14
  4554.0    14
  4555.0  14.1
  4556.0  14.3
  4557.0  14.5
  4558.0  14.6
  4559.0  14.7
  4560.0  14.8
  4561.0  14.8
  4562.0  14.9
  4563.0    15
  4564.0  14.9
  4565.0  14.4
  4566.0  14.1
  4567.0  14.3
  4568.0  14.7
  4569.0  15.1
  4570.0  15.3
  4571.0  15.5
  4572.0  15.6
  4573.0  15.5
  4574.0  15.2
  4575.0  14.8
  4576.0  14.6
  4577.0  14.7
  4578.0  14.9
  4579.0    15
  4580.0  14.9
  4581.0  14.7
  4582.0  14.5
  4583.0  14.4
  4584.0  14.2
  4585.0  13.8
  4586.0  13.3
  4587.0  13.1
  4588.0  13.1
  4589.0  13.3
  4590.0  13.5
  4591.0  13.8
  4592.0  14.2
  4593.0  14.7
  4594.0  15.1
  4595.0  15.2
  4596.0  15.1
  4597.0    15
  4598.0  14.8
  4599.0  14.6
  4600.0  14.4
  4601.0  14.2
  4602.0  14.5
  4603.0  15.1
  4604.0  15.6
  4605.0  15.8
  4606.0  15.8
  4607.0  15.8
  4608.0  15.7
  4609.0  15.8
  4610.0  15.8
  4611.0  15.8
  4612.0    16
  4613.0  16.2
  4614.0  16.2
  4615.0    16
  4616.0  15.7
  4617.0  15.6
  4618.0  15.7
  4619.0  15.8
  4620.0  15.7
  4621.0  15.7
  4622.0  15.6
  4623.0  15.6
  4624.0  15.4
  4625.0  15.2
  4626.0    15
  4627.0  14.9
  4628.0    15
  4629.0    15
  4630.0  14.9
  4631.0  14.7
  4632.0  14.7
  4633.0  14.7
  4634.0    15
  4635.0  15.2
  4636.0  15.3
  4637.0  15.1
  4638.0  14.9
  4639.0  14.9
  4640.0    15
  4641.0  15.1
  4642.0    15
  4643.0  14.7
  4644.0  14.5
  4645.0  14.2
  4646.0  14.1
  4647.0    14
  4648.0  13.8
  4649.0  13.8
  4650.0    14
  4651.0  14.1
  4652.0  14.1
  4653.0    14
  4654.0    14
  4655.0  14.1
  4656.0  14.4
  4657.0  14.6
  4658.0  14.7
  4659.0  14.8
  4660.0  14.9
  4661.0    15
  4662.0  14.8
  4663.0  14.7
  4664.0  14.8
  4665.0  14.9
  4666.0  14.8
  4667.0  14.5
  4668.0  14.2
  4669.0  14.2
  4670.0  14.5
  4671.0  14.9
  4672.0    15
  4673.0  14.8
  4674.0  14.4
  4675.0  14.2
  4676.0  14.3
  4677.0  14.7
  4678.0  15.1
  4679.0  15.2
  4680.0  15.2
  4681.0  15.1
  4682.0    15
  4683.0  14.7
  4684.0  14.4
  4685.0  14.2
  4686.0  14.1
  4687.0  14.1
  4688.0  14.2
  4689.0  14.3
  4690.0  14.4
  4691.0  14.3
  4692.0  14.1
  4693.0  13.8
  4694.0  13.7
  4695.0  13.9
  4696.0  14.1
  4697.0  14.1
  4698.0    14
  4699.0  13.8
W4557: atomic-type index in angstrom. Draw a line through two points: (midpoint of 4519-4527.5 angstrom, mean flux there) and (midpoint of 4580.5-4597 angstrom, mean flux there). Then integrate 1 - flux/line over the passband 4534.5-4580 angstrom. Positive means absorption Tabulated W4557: -0.8 angstrom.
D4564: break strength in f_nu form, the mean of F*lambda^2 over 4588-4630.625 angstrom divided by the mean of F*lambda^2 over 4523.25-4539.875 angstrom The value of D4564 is 1.21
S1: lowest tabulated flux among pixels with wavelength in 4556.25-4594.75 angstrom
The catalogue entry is 13.1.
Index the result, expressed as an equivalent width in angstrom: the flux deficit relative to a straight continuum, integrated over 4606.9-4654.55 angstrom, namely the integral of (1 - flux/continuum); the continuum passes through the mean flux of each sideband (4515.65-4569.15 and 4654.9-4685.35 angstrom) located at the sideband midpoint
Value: -1.9 angstrom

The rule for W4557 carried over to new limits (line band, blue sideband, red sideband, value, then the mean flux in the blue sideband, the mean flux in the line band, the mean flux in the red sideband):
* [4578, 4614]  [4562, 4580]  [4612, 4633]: 0.90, 14.9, 14.8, 15.4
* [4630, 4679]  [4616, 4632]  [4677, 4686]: 1.46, 15.3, 14.6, 14.8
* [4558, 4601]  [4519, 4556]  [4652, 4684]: -1.83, 13.7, 14.6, 14.6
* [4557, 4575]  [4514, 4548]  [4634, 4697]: -1.18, 13.8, 14.9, 14.5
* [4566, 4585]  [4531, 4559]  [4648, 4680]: -1.26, 13.7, 14.8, 14.5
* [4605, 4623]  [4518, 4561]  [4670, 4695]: -2.08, 13.8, 15.8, 14.5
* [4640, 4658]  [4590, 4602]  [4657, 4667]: 0.56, 14.6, 14.3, 14.8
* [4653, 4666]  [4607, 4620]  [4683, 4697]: 0.17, 15.8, 14.6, 14.1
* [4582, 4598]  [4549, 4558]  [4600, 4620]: 1.02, 14.2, 14.2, 15.6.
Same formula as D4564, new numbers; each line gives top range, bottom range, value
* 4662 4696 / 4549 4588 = 1.05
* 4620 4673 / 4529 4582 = 1.08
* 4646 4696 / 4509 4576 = 1.07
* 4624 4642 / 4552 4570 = 1.06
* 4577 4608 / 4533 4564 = 1.06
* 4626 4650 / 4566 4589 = 1.04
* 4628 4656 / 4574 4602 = 1.04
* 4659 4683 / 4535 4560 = 1.12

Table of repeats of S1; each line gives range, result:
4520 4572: 12.2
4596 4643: 14.2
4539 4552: 13.2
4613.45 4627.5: 14.9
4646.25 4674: 13.8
